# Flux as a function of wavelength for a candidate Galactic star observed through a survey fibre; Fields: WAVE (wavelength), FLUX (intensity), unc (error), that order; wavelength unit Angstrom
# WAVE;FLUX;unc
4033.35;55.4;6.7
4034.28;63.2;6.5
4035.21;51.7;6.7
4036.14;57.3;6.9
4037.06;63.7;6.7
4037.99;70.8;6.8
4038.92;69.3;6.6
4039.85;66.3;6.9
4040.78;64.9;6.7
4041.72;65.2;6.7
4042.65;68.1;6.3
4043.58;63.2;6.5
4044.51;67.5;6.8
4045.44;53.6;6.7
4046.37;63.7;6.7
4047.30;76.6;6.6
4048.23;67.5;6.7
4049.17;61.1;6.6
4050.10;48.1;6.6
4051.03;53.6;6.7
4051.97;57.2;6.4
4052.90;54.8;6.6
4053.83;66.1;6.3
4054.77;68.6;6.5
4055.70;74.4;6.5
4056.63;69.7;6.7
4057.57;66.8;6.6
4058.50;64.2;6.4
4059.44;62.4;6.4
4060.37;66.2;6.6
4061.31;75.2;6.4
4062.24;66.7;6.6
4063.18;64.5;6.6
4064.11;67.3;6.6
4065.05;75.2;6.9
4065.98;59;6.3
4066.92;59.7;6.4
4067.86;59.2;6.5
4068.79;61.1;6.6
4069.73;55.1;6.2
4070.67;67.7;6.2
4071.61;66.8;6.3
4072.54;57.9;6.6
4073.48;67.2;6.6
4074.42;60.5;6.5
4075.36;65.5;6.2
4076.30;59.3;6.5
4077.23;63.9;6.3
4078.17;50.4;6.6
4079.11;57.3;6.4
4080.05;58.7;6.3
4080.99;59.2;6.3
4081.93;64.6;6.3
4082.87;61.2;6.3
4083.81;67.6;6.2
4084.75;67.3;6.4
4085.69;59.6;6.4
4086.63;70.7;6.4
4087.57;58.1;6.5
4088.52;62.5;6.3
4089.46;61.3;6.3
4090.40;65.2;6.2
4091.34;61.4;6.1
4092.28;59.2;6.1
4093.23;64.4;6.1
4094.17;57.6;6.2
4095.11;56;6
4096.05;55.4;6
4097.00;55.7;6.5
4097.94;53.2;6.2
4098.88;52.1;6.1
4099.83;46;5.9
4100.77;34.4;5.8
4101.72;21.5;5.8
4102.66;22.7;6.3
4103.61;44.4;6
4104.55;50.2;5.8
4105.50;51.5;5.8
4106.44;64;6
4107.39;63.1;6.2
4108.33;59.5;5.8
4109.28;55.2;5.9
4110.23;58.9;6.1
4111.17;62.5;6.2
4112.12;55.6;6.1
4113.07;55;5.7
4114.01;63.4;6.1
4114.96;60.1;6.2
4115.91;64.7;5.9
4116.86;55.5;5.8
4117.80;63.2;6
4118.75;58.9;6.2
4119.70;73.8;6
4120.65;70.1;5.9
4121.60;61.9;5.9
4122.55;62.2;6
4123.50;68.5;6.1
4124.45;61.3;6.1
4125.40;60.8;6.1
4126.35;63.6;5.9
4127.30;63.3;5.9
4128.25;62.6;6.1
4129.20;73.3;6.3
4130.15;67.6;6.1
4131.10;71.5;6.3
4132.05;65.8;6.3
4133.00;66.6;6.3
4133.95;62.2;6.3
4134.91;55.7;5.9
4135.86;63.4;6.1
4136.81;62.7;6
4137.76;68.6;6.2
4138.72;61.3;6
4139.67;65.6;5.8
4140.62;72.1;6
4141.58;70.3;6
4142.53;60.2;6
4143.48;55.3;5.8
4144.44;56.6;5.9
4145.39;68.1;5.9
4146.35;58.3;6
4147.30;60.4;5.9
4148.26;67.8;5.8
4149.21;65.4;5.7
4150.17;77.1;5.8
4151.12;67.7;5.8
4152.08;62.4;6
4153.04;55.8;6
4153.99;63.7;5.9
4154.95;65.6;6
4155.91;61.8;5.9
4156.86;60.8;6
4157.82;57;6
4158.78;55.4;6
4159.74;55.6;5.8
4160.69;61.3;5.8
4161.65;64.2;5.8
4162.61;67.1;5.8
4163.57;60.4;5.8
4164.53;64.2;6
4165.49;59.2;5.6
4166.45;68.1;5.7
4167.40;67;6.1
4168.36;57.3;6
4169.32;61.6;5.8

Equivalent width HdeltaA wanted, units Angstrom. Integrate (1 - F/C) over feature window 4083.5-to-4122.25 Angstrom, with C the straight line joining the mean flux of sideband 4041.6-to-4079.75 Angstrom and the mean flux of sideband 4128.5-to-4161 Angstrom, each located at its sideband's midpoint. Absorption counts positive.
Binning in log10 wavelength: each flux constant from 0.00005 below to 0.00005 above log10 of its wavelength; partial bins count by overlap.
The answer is 3.9 Angstrom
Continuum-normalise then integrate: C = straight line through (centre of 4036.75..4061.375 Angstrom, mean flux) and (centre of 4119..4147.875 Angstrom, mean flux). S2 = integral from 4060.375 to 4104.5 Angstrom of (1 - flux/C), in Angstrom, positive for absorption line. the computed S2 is 4.0 Angstrom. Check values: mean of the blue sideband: 64.6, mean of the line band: 58.7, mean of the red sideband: 64.4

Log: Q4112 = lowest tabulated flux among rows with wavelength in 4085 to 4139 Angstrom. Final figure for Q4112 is 21.5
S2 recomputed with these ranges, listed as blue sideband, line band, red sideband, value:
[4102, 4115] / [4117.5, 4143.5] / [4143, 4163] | -3.1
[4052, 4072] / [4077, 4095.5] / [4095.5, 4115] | -1.3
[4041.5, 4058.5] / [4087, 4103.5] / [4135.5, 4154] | 3.0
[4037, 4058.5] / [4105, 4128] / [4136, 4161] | 0.7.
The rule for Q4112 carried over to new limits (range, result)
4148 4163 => 55.4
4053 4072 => 55.1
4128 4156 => 55.3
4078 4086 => 50.4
